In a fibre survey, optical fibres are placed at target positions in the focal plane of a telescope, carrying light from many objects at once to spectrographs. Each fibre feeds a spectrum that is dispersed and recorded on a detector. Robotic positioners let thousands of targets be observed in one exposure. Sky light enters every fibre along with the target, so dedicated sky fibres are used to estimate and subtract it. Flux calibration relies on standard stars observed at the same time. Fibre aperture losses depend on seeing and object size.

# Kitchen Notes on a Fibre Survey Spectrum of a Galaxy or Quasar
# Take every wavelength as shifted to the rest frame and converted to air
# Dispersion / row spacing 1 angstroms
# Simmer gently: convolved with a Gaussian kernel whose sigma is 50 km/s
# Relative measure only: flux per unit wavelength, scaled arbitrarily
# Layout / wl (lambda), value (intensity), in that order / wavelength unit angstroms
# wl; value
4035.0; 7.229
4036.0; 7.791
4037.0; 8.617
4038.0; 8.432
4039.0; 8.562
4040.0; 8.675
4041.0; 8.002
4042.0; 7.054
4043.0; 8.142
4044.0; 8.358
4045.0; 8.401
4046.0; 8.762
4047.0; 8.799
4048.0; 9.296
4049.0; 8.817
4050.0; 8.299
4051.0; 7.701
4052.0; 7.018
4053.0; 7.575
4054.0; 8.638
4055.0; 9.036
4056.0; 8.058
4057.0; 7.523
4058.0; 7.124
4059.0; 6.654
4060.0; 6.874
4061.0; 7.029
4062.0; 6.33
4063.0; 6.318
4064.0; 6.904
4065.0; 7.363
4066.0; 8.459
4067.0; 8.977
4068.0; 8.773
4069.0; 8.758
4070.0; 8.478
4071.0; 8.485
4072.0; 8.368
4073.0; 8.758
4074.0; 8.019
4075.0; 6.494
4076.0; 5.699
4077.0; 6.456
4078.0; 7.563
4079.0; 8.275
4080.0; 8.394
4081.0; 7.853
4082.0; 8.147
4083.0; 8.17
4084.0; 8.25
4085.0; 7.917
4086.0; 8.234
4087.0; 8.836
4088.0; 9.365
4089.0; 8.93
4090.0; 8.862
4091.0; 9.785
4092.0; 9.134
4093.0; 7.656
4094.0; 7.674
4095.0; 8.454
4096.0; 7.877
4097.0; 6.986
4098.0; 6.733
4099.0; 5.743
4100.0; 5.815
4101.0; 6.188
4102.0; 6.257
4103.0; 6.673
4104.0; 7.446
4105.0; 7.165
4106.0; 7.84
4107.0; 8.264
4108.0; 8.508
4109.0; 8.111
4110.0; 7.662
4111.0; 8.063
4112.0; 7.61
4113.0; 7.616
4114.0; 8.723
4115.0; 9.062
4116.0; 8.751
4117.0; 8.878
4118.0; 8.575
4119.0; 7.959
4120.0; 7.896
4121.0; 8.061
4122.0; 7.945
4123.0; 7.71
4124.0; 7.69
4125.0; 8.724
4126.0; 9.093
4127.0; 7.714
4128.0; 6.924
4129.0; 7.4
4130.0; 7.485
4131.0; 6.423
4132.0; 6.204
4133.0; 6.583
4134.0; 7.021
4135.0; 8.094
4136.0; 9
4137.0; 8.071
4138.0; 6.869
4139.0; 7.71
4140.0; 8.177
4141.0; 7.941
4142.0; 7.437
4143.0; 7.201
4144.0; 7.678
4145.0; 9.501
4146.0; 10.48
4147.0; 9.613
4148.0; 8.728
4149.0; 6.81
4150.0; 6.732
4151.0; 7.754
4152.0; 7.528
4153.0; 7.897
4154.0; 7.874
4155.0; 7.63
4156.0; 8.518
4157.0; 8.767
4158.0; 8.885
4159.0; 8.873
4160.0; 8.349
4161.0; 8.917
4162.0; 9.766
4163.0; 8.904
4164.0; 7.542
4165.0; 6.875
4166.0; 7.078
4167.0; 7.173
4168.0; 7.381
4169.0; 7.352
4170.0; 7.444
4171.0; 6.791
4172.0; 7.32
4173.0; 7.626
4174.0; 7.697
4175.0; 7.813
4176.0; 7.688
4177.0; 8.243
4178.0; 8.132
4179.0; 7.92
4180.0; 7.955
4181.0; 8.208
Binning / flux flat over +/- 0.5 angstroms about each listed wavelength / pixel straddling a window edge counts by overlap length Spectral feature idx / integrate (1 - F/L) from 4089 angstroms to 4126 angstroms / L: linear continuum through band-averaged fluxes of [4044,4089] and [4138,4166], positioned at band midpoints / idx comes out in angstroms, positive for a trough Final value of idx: 0.9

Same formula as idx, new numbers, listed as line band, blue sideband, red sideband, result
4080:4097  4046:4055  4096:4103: -3.8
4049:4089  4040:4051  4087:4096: 3.2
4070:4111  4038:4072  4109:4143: 0.7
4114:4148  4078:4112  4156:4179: -0.5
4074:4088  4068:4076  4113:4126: 0.6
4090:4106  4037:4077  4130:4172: 1.1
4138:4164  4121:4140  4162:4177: -2.3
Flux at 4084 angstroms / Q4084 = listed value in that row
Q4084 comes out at 8.25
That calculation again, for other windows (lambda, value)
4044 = 8.358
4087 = 8.836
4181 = 8.208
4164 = 7.542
